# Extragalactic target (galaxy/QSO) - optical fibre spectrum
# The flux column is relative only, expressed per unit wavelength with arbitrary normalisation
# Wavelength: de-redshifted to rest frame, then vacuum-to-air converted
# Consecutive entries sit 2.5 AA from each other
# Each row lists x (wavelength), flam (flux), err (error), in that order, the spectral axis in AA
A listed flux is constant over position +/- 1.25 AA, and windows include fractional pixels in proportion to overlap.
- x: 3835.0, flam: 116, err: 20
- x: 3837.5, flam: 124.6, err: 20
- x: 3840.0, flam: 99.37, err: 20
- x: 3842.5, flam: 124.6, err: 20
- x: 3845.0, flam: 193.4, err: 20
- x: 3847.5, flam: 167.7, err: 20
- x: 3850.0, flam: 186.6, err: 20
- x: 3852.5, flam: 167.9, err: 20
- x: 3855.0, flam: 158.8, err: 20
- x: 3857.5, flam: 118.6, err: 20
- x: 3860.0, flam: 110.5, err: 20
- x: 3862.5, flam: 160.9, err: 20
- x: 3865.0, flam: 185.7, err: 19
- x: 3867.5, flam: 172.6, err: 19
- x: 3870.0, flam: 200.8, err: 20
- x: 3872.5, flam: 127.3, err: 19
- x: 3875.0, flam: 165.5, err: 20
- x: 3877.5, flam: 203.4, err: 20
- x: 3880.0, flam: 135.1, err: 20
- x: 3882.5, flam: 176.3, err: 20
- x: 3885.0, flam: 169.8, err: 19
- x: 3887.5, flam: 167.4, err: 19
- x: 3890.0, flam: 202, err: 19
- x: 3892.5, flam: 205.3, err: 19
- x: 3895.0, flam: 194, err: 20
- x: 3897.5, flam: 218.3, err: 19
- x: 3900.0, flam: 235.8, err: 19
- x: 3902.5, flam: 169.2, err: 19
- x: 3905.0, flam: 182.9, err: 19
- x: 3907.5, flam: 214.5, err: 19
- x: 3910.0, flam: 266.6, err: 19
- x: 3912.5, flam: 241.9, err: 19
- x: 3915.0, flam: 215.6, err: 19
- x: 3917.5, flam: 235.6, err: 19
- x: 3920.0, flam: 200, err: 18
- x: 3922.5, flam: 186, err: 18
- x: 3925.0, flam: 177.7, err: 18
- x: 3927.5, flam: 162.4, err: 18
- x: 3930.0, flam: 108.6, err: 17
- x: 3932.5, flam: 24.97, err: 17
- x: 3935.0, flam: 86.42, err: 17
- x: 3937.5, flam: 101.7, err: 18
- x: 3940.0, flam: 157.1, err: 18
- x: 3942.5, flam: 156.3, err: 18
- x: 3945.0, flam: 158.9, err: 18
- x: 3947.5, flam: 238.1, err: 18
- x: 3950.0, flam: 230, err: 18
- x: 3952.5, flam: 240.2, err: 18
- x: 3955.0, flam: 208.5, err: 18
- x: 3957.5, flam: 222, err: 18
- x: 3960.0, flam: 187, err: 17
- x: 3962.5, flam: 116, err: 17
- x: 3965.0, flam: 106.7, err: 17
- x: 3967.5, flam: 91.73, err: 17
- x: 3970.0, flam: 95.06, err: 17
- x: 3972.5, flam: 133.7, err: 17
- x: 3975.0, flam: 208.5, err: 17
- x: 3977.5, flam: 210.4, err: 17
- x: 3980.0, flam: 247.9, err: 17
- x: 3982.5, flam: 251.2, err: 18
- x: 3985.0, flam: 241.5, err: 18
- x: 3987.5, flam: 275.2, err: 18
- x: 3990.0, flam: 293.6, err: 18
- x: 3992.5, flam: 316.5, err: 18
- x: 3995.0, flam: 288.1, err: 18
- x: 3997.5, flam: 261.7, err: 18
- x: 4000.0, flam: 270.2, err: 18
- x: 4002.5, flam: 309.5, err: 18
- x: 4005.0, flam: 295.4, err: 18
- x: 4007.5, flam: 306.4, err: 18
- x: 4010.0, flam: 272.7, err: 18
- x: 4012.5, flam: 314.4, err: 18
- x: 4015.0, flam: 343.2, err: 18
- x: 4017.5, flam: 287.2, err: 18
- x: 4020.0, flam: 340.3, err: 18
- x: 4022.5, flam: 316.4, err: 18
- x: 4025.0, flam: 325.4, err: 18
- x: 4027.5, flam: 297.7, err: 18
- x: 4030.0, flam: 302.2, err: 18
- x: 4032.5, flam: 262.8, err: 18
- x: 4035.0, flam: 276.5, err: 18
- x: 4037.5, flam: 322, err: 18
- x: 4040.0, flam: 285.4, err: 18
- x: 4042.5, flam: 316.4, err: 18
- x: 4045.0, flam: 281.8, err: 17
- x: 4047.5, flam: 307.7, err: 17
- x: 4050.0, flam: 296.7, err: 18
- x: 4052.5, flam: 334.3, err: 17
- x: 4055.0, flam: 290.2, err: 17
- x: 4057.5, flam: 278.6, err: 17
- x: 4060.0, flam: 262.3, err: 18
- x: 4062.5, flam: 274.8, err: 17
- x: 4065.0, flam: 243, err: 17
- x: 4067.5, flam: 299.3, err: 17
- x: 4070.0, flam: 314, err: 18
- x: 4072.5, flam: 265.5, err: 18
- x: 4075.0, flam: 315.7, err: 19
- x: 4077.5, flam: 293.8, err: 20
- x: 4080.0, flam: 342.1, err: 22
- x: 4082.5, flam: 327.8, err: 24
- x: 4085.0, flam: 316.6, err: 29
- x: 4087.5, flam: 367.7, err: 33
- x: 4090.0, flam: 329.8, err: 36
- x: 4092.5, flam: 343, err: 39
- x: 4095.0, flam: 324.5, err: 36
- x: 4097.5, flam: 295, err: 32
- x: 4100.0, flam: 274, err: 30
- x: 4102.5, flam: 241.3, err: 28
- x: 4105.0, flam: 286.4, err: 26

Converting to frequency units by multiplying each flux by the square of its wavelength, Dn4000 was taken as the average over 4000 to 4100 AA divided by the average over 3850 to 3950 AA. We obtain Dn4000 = 1.9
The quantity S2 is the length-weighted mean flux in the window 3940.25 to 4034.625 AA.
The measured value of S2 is 243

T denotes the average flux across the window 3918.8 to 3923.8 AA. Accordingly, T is 193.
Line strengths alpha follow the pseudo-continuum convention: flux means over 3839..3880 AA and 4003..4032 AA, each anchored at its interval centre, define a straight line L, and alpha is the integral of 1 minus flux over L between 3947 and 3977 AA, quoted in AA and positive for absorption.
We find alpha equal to 9.6 AA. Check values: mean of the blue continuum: 159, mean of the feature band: 172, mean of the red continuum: 308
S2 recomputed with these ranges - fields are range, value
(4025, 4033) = 296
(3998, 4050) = 301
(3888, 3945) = 179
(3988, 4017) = 297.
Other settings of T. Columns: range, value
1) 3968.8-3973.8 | 116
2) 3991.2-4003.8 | 289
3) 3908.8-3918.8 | 240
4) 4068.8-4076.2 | 298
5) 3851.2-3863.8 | 144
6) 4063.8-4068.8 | 272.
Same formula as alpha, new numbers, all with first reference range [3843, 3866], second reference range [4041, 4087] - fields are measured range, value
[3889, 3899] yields -1.1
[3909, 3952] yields 7.2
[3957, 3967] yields 3.6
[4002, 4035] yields -4.4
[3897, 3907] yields -0.5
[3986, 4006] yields -2.7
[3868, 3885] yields 0.6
